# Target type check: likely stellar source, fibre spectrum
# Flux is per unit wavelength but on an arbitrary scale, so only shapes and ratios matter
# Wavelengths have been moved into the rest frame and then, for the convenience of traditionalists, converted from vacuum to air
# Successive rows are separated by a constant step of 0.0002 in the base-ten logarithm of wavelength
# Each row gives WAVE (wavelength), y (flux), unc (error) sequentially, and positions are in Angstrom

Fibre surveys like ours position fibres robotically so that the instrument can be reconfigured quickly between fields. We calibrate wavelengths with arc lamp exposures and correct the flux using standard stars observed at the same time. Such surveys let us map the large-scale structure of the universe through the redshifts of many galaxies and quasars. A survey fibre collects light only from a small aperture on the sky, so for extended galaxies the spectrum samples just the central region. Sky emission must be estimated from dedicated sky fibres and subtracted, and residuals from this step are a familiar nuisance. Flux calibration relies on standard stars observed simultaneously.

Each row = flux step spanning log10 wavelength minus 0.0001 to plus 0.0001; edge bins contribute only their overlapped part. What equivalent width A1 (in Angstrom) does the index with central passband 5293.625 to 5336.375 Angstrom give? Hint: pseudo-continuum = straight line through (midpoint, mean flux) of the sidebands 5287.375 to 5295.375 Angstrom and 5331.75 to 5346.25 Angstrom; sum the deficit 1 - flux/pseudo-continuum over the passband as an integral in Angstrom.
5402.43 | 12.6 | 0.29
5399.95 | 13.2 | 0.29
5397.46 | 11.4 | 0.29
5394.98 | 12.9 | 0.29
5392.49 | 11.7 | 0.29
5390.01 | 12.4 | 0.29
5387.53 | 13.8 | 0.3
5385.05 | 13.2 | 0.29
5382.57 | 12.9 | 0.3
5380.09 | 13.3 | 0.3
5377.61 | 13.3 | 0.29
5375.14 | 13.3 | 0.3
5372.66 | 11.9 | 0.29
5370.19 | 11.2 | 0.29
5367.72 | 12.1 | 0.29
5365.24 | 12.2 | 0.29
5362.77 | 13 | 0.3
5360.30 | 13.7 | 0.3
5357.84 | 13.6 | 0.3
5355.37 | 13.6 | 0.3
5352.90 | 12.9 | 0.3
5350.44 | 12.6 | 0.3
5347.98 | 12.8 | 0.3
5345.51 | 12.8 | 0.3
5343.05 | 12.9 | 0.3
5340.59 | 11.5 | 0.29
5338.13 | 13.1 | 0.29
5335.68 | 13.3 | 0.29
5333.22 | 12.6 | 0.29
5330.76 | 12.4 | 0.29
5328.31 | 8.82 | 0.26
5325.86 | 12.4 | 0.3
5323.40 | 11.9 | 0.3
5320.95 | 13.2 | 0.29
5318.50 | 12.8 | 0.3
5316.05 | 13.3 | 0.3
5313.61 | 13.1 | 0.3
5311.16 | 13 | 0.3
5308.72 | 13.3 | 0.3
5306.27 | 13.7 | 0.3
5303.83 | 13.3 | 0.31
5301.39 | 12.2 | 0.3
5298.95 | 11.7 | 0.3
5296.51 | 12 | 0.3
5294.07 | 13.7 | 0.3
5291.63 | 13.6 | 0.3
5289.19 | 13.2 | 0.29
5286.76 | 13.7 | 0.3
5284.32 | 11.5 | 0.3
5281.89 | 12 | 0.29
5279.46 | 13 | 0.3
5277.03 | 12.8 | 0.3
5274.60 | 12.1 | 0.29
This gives 1.7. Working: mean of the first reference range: 13.5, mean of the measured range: 12.6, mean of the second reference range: 12.7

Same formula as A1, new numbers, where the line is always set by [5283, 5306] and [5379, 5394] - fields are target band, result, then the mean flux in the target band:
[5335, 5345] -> 0.1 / 12.7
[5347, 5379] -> 0.2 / 12.8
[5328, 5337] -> 0.5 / 12.1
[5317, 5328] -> 0.5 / 12.3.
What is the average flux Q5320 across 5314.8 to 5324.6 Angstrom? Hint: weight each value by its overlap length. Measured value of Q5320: 12.8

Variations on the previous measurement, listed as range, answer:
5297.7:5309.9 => 12.8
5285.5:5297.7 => 13.2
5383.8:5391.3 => 13.1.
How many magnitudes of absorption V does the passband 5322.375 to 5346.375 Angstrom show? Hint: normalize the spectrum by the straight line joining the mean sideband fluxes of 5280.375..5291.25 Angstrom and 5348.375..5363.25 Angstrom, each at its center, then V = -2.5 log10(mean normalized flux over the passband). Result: 0.08 mag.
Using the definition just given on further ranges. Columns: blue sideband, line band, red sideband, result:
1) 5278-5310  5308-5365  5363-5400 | 0.00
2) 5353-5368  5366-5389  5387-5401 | 0.00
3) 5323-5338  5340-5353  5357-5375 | -0.03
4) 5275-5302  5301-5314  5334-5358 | -0.04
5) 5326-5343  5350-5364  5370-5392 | -0.07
